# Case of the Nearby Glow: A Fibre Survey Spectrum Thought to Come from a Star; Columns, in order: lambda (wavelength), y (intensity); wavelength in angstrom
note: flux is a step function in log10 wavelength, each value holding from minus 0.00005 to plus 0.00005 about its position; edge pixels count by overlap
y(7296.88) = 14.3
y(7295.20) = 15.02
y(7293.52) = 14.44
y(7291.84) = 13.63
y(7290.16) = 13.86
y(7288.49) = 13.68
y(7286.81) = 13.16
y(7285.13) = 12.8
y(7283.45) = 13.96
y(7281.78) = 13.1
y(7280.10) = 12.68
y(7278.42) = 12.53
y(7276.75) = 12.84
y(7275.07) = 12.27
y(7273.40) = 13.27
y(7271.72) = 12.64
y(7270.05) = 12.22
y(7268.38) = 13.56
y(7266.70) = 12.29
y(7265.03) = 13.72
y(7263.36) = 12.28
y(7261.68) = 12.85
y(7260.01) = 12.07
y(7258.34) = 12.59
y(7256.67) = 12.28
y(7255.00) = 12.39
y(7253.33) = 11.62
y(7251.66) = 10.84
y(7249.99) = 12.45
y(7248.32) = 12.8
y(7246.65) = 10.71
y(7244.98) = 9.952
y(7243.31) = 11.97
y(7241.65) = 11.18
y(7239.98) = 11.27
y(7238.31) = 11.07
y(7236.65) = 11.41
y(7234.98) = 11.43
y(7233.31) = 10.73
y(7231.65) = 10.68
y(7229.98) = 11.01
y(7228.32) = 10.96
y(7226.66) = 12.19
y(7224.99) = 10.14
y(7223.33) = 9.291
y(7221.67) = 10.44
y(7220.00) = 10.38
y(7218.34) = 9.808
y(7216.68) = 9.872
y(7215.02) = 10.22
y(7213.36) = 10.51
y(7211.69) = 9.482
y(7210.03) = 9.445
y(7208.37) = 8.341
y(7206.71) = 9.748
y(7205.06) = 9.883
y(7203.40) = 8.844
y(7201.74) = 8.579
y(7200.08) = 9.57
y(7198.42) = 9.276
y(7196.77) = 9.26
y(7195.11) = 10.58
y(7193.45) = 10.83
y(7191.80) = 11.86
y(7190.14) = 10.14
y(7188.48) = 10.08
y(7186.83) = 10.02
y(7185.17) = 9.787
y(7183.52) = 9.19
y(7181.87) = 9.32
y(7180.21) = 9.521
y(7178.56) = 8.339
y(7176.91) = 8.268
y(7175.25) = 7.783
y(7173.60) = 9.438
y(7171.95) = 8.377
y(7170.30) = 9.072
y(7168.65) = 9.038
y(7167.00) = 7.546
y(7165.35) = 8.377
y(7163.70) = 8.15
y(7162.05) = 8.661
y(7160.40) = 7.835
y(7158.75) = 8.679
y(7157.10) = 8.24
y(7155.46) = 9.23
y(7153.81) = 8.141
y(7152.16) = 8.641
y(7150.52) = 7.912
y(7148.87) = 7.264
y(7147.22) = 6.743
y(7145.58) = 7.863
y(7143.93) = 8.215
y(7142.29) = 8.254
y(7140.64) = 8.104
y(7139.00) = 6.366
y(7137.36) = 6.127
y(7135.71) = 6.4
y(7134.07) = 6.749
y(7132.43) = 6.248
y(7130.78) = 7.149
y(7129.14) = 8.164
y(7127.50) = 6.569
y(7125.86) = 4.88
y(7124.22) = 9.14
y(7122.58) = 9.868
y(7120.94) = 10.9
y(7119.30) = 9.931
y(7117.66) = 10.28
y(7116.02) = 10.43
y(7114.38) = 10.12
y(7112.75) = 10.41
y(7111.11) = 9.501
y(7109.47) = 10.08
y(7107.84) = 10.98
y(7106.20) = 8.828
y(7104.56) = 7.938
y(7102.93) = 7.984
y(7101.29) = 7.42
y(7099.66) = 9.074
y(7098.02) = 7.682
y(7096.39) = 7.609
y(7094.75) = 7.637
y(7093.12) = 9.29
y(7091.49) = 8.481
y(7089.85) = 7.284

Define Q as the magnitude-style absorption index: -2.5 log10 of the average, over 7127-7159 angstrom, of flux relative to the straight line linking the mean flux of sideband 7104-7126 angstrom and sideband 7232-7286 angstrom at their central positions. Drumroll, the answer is 0.32 mag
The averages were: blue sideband 9.68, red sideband 12.2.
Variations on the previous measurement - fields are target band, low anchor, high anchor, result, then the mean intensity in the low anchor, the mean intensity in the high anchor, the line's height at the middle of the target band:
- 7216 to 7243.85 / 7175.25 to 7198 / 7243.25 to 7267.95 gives 0.039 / 9.7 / 12.1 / 11.2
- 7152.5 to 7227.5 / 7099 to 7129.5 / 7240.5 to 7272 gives 0.146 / 9.09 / 12.1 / 10.7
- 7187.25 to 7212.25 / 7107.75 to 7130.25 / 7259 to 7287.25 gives 0.146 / 9.3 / 12.8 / 11.1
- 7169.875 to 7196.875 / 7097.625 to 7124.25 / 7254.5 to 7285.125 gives 0.154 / 9.48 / 12.8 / 11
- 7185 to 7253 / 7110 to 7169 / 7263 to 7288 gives 0.054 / 8.23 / 12.9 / 11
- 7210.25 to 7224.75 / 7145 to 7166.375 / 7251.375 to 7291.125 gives 0.066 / 8.13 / 12.8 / 10.6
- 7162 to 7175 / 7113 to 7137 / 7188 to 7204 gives 0.092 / 8.35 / 9.91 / 9.3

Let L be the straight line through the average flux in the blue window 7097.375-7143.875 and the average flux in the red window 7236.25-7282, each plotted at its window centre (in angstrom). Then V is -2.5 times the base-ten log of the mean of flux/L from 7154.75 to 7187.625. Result 0.12 mag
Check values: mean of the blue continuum 8.41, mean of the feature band 8.74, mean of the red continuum 12.2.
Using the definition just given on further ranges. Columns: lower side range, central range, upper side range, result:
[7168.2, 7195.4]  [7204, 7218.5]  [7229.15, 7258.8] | 0.08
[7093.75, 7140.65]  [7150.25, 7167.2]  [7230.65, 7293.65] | 0.14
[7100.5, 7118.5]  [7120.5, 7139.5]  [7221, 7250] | 0.31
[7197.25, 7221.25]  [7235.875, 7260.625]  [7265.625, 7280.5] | -0.01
